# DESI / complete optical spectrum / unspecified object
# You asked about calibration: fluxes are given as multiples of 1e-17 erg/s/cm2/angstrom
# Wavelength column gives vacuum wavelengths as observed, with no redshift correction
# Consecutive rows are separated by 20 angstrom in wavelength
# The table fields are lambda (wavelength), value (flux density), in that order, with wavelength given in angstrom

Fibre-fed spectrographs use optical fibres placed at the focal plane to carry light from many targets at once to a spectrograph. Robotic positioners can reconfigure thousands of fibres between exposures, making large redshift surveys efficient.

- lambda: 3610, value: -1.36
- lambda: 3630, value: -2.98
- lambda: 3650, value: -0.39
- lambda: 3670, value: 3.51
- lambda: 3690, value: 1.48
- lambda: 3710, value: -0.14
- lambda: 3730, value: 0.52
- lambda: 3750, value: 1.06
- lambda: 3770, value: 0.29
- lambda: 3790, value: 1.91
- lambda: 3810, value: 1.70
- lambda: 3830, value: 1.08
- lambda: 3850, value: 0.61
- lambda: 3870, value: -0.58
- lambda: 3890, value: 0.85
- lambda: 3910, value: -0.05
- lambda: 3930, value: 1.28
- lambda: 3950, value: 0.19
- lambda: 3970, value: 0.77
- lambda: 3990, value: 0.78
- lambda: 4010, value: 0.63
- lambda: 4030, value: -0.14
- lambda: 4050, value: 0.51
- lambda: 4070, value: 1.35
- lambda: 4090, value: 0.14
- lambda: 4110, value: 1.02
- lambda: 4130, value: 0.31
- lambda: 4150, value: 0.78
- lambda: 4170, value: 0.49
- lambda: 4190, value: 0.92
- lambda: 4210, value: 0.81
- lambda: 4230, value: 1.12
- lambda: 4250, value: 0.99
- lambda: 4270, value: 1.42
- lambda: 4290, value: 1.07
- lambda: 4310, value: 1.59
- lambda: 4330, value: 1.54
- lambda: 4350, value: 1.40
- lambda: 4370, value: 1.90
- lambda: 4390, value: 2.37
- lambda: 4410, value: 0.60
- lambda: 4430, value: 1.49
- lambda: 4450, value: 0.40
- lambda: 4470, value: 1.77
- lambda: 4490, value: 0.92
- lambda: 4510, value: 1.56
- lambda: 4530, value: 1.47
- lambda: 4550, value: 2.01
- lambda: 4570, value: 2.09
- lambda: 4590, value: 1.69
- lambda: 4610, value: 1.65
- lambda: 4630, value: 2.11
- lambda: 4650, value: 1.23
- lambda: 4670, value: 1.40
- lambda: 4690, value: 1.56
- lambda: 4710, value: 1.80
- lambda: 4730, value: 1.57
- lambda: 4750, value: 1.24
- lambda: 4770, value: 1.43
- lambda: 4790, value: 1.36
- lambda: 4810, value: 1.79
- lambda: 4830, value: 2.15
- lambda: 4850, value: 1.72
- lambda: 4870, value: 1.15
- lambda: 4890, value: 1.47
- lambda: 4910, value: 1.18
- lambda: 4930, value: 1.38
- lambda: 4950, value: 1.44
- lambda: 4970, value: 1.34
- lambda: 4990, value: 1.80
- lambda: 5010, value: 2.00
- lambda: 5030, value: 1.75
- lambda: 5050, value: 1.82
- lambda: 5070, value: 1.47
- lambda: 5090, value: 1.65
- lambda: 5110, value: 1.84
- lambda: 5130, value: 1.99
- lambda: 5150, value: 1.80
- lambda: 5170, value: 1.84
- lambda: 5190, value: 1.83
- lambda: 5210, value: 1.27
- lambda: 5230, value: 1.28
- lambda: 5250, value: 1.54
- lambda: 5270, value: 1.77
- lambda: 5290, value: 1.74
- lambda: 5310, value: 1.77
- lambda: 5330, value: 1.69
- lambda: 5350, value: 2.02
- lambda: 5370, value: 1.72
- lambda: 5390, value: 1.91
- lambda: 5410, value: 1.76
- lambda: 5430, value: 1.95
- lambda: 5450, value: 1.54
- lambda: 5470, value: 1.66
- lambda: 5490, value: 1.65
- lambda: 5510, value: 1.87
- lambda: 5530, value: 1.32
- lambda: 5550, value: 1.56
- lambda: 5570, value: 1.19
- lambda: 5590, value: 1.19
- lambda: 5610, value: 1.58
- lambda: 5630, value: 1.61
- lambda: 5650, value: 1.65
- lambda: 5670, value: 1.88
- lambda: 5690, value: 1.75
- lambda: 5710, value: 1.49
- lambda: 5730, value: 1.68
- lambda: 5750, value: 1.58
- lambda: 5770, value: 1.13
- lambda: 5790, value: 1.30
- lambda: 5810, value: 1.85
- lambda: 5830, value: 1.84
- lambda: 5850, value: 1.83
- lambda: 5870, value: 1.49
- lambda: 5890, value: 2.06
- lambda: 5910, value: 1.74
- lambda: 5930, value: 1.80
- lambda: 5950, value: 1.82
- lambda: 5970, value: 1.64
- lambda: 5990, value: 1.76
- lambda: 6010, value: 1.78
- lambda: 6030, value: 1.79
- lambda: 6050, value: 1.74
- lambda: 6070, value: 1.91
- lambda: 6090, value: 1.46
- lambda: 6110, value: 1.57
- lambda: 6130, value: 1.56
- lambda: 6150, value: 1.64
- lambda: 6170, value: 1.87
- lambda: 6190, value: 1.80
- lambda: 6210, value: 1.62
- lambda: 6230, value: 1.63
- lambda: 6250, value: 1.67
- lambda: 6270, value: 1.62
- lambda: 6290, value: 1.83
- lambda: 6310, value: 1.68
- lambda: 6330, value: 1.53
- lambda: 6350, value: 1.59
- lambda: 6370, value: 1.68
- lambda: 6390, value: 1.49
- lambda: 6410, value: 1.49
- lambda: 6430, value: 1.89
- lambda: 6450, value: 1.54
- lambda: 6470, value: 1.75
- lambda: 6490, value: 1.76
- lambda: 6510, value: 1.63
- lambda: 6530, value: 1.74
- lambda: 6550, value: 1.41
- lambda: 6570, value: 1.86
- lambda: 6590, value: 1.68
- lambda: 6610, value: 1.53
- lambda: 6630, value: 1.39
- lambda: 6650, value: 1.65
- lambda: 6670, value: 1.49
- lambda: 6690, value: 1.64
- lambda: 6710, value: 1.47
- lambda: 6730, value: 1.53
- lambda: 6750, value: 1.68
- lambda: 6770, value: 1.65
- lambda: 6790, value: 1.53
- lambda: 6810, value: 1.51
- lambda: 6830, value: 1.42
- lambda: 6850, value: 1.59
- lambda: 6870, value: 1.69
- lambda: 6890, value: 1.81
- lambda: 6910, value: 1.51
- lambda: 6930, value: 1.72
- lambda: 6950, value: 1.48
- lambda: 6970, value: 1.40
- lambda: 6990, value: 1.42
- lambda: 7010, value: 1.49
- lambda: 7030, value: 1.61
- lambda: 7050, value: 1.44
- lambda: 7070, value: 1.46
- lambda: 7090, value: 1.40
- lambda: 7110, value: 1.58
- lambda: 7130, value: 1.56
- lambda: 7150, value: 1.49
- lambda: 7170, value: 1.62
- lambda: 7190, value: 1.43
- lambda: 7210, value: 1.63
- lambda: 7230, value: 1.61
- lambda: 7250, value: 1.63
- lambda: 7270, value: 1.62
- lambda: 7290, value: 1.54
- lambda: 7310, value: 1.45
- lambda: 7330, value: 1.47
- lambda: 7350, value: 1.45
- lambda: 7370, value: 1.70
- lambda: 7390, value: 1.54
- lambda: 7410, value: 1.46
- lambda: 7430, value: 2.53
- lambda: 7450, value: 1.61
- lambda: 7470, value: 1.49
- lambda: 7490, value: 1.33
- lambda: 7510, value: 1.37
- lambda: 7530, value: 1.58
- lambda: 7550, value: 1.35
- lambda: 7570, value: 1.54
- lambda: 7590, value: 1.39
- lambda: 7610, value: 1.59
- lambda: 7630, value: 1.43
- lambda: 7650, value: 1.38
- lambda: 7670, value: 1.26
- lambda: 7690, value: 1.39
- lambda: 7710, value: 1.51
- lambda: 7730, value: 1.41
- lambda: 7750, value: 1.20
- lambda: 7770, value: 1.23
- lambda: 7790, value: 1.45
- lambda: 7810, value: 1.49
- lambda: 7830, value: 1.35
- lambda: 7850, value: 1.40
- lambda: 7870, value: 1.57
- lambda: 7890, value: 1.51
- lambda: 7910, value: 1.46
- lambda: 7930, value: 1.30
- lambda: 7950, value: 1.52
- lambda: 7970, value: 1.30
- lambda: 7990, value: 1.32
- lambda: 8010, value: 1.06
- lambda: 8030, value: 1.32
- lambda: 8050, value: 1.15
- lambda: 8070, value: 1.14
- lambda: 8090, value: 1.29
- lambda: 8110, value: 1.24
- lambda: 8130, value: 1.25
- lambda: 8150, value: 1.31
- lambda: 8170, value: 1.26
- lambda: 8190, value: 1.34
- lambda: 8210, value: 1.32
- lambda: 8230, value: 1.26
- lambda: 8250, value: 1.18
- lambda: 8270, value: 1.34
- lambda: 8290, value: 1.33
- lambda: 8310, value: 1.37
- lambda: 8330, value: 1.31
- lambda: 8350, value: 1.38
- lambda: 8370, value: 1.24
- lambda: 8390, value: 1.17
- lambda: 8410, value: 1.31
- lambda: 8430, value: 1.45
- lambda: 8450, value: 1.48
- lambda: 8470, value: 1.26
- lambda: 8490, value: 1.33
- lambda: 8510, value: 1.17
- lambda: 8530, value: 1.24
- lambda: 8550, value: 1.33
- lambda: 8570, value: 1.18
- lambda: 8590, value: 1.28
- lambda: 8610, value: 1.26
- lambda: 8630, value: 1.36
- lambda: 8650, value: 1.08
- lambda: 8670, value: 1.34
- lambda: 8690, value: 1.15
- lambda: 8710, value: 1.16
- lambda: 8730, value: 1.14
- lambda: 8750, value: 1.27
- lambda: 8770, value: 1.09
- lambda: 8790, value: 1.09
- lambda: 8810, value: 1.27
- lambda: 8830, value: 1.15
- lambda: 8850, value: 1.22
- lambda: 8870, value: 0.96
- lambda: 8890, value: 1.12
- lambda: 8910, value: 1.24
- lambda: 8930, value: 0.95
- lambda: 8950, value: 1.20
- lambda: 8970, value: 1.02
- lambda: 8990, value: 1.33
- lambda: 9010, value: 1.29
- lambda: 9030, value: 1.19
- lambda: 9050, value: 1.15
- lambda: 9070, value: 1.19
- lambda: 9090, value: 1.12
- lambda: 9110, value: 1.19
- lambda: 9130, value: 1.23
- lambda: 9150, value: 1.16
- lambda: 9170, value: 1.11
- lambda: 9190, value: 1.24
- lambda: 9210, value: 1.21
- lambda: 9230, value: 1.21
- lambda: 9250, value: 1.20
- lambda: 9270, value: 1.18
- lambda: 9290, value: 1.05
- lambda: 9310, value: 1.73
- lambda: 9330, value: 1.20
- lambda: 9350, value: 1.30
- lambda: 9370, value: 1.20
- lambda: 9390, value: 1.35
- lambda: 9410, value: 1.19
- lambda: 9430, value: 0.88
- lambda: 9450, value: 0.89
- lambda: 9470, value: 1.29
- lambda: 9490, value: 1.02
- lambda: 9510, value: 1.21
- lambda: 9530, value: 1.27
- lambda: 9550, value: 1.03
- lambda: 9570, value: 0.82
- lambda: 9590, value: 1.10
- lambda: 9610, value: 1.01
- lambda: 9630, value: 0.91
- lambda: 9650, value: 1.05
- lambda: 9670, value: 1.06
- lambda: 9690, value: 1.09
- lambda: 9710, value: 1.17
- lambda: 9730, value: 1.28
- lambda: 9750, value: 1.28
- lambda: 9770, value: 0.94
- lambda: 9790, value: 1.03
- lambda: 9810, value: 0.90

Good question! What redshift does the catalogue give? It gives 0.13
